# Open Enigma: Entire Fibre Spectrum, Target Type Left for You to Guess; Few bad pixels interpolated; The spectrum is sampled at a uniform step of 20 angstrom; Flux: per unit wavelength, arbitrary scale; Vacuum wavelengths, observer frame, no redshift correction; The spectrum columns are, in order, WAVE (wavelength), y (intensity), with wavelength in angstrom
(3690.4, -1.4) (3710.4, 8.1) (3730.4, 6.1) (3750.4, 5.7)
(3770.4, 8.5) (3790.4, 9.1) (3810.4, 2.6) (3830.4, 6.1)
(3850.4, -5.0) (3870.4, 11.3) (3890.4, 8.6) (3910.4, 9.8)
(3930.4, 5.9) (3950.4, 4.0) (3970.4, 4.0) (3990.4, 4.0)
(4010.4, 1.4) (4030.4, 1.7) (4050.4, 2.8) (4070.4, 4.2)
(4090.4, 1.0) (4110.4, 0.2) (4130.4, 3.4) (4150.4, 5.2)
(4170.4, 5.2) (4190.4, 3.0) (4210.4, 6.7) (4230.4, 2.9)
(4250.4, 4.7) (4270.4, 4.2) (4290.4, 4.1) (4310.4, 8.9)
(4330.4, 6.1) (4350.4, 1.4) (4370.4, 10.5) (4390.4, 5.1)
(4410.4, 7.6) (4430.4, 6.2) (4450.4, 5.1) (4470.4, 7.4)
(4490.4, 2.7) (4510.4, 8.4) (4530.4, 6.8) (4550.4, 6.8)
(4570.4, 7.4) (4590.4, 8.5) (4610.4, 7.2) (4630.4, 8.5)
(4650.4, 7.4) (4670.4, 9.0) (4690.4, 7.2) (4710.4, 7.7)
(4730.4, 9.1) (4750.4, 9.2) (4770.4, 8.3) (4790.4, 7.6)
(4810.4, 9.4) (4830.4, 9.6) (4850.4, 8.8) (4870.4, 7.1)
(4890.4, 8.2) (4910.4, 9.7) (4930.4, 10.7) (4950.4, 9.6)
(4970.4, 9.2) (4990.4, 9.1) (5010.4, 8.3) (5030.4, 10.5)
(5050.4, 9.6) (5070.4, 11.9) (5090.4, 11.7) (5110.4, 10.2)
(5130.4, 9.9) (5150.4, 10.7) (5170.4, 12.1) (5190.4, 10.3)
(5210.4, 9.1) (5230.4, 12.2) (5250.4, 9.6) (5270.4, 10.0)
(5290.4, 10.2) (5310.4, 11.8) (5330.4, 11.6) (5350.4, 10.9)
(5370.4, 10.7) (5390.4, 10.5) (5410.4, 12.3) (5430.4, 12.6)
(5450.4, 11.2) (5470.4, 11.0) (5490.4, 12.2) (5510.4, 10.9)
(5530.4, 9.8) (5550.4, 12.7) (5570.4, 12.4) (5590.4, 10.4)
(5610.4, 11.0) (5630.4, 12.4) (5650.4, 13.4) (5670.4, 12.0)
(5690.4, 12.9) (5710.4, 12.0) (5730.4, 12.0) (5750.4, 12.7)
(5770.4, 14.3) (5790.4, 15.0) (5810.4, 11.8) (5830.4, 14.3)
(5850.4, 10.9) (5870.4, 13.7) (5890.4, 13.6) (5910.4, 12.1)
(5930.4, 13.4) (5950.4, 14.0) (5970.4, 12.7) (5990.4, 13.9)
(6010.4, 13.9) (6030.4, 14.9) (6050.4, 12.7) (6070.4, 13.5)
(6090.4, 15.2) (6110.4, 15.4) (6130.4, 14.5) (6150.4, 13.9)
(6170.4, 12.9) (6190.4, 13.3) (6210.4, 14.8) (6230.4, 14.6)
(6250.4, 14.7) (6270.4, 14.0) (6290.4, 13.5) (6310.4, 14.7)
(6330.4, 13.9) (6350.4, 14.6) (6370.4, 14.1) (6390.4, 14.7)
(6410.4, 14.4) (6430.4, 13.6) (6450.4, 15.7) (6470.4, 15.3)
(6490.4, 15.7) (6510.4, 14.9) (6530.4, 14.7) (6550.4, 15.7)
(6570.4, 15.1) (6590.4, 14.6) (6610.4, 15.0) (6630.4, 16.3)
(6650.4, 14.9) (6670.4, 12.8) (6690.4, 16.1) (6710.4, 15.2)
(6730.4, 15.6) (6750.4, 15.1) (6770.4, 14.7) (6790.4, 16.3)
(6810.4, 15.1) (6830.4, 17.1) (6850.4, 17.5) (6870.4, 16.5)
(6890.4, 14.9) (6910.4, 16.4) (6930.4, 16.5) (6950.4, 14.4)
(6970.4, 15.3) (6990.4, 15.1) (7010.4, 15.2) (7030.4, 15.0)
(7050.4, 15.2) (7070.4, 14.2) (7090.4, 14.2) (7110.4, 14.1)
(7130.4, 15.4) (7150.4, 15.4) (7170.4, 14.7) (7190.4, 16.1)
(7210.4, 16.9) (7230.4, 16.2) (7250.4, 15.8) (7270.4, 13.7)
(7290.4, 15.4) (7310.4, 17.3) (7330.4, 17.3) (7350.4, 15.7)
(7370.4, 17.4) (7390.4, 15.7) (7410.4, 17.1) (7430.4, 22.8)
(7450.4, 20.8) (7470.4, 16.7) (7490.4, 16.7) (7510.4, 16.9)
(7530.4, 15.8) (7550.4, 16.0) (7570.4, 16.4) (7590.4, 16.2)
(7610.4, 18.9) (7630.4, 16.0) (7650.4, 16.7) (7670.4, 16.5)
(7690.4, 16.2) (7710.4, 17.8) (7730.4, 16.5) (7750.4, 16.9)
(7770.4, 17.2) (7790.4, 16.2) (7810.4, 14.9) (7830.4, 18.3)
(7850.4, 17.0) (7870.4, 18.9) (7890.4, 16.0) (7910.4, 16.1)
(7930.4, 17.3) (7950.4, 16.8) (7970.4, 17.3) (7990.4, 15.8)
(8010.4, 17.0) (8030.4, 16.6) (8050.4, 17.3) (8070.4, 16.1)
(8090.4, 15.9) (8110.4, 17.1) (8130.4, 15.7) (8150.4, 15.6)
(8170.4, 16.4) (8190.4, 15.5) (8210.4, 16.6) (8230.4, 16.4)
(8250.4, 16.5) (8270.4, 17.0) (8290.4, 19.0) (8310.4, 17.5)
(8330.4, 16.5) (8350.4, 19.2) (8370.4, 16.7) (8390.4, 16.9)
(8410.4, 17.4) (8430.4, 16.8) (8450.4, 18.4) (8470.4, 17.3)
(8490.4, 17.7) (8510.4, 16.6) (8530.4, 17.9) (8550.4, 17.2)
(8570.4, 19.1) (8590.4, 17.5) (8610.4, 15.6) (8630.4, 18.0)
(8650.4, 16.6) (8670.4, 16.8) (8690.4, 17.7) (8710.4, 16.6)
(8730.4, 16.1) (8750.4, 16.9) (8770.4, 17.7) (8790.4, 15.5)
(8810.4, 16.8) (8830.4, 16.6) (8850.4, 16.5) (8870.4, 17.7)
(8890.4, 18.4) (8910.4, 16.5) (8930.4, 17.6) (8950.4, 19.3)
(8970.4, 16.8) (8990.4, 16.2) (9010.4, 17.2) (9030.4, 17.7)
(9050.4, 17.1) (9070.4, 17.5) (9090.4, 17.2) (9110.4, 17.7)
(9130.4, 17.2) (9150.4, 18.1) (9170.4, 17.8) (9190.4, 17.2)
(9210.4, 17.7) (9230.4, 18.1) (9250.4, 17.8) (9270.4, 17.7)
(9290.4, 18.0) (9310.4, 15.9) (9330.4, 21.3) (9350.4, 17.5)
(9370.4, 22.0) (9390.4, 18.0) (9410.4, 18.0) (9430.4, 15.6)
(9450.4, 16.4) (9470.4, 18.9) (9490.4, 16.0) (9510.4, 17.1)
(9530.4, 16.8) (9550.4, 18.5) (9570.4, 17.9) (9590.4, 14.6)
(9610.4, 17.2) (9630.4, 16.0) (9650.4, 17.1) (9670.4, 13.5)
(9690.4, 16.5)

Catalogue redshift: 0.13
